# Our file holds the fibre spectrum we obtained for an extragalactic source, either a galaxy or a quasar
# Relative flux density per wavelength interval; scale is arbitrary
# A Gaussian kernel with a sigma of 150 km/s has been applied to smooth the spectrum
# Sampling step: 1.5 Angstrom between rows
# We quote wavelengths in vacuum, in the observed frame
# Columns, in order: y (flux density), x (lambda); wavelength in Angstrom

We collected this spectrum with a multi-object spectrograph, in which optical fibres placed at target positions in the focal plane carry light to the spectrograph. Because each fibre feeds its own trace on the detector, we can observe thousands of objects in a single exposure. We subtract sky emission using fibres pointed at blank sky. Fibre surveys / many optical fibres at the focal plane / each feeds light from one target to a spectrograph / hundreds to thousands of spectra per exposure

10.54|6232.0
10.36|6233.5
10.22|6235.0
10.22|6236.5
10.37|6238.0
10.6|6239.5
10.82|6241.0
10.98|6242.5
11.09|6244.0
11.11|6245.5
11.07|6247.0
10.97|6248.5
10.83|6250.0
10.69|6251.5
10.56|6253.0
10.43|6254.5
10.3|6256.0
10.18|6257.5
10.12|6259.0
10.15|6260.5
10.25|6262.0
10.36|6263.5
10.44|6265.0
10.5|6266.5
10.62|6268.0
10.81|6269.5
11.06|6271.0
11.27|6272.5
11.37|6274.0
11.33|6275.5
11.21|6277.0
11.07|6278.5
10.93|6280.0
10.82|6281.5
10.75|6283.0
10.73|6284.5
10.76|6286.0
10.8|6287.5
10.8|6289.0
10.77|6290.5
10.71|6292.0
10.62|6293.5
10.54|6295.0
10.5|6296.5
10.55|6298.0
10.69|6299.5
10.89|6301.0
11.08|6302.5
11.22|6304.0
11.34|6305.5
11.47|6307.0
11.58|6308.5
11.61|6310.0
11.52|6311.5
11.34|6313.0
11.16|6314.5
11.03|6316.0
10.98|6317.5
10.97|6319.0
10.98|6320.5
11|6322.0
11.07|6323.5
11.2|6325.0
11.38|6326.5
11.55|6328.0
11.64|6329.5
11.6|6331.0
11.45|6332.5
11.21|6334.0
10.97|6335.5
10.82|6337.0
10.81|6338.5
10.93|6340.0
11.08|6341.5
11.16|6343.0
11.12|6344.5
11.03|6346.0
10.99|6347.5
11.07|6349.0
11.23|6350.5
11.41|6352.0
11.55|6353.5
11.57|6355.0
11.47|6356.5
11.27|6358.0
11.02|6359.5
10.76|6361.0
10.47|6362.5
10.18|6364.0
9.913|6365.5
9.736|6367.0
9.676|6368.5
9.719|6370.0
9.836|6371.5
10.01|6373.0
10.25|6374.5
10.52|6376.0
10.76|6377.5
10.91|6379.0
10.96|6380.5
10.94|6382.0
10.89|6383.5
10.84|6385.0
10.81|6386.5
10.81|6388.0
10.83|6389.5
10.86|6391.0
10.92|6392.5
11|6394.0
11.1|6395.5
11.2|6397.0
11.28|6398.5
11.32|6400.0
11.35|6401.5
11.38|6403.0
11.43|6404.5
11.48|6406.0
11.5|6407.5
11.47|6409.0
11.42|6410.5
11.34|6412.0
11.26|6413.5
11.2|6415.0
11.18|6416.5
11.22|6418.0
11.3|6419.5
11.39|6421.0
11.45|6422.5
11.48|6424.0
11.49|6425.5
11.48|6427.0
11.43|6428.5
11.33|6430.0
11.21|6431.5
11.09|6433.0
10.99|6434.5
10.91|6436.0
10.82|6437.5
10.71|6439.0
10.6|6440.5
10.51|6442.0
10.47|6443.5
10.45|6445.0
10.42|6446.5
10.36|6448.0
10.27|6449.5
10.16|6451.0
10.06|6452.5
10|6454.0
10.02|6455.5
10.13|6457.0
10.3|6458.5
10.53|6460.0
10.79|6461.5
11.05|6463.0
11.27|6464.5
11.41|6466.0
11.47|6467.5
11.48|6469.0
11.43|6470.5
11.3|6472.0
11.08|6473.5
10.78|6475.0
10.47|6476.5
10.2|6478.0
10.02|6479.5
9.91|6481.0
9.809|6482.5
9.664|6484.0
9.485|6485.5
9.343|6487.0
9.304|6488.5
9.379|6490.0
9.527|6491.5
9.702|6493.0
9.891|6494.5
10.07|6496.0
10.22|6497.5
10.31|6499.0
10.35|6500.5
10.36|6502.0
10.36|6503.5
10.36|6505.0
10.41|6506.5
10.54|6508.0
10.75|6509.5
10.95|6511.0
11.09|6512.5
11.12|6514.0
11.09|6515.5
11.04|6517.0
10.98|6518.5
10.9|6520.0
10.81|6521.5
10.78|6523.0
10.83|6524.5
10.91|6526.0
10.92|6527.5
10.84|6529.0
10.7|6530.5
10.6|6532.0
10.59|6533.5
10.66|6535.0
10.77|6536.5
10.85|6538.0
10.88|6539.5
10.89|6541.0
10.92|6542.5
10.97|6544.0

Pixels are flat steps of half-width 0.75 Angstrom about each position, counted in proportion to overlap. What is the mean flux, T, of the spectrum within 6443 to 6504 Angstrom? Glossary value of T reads 10.3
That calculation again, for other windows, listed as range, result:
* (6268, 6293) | 10.9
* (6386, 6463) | 11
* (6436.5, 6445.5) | 10.6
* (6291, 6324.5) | 11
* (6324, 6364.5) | 11.2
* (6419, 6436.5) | 11.3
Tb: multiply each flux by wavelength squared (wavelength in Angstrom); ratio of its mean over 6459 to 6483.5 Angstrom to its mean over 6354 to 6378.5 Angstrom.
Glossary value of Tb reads 1.07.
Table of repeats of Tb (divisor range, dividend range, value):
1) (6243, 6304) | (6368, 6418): 1.06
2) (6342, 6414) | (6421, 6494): 0.99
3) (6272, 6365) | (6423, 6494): 1.00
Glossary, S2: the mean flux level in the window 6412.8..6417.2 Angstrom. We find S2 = 11.2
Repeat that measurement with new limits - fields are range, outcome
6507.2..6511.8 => 10.7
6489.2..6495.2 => 9.62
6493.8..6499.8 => 10.1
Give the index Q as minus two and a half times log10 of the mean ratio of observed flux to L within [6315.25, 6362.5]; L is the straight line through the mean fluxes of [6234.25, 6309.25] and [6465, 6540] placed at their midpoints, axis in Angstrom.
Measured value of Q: -0.046 mag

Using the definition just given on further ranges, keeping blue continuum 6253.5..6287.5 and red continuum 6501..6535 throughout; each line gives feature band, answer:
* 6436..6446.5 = 0.01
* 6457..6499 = 0.04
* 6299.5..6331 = -0.05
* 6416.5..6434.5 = -0.06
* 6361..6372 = 0.08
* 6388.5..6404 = -0.04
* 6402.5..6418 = -0.06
